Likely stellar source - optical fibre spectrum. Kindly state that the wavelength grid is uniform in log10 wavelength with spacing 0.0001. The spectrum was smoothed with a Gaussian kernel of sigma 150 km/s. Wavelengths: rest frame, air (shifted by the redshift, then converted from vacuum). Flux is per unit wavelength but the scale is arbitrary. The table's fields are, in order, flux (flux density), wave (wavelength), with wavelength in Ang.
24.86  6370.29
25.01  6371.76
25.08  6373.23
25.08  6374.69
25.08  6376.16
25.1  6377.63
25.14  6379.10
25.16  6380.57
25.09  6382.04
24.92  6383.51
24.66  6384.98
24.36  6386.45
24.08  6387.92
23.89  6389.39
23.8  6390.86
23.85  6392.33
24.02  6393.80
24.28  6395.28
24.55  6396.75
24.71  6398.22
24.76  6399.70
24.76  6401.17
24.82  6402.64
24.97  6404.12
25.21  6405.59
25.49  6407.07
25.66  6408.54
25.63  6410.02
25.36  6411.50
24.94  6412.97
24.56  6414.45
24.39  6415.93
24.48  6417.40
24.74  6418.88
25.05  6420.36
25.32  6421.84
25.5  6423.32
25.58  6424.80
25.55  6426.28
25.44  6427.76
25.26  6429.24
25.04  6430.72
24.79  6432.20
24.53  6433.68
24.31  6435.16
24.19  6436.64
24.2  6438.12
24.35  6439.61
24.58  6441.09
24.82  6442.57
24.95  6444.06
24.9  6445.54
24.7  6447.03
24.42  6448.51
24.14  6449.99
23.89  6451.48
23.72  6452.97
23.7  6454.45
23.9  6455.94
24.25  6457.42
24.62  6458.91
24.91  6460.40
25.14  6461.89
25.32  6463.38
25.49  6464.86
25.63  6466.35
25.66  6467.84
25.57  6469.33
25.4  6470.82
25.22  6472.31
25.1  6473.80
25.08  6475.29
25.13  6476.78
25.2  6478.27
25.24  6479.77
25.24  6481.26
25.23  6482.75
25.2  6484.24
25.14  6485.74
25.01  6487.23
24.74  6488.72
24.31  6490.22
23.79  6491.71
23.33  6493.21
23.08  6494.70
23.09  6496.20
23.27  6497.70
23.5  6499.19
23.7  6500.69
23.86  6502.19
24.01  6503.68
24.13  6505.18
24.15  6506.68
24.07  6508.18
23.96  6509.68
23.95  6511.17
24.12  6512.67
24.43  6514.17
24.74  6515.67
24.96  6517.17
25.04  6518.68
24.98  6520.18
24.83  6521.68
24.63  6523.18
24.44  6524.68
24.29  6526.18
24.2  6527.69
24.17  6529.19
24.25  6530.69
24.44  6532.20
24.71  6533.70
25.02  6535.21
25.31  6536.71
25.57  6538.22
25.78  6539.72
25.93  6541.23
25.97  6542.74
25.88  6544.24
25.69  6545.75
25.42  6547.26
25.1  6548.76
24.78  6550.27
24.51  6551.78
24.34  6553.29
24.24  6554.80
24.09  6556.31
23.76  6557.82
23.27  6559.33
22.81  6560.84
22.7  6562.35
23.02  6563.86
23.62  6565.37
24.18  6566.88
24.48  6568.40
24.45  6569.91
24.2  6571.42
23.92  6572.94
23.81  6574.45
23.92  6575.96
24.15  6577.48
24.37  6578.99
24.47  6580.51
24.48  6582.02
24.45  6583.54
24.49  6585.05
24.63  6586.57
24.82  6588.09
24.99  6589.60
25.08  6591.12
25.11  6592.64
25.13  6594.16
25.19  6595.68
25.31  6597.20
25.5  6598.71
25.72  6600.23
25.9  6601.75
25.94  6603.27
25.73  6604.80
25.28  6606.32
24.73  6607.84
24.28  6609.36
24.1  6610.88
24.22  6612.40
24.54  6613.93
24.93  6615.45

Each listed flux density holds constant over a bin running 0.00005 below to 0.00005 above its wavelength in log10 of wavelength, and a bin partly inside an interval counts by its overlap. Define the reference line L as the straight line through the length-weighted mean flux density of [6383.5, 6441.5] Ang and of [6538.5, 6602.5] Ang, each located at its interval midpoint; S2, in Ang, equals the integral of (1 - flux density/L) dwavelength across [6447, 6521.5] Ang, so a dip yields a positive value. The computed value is 0.51 Ang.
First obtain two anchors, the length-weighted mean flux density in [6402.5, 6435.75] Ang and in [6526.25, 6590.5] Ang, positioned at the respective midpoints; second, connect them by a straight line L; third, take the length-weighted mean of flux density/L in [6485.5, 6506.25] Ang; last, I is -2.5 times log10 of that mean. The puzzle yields 0.04 mag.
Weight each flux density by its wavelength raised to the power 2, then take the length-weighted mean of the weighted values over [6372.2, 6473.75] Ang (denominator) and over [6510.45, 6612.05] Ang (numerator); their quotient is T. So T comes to 1.04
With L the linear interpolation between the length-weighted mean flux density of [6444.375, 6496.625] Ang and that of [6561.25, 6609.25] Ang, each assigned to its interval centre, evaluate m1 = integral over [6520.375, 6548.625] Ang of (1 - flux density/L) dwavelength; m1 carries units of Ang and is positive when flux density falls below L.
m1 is -0.4 Ang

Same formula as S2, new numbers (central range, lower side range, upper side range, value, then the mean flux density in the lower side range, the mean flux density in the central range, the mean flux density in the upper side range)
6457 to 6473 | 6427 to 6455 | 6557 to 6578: -0.6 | 24.5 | 25.2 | 23.7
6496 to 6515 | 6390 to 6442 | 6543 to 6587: 0.5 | 24.8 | 23.9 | 24.3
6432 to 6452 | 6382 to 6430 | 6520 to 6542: 0.3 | 24.8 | 24.5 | 24.8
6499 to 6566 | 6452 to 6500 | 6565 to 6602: 0.5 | 24.7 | 24.5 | 24.7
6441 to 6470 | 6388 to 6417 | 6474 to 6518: -0.3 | 24.7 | 24.7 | 24.3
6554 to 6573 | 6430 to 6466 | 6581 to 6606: 1.0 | 24.6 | 23.7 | 25.1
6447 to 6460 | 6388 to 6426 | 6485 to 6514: 0.1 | 24.8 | 24.1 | 24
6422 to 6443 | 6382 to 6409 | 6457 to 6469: 0.0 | 24.6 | 24.9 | 25.2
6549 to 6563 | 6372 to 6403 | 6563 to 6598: 0.3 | 24.6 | 23.9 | 24.4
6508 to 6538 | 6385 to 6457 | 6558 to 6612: 0.0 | 24.7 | 24.6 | 24.5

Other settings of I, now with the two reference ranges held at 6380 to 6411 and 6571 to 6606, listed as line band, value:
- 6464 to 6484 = -0.025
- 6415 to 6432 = -0.017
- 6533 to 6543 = -0.027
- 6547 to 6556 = 0.007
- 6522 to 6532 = 0.020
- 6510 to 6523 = 0.008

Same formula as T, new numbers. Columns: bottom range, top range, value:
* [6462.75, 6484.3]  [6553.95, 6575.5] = 0.96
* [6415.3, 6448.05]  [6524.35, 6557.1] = 1.04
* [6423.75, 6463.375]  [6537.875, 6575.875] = 1.03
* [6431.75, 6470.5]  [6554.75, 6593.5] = 1.02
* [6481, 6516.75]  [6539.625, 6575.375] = 1.03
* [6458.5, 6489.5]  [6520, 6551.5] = 1.01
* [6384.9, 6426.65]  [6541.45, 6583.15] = 1.03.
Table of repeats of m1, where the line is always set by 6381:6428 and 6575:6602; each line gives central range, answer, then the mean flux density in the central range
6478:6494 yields 0.06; 24.7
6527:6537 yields 0.12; 24.6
